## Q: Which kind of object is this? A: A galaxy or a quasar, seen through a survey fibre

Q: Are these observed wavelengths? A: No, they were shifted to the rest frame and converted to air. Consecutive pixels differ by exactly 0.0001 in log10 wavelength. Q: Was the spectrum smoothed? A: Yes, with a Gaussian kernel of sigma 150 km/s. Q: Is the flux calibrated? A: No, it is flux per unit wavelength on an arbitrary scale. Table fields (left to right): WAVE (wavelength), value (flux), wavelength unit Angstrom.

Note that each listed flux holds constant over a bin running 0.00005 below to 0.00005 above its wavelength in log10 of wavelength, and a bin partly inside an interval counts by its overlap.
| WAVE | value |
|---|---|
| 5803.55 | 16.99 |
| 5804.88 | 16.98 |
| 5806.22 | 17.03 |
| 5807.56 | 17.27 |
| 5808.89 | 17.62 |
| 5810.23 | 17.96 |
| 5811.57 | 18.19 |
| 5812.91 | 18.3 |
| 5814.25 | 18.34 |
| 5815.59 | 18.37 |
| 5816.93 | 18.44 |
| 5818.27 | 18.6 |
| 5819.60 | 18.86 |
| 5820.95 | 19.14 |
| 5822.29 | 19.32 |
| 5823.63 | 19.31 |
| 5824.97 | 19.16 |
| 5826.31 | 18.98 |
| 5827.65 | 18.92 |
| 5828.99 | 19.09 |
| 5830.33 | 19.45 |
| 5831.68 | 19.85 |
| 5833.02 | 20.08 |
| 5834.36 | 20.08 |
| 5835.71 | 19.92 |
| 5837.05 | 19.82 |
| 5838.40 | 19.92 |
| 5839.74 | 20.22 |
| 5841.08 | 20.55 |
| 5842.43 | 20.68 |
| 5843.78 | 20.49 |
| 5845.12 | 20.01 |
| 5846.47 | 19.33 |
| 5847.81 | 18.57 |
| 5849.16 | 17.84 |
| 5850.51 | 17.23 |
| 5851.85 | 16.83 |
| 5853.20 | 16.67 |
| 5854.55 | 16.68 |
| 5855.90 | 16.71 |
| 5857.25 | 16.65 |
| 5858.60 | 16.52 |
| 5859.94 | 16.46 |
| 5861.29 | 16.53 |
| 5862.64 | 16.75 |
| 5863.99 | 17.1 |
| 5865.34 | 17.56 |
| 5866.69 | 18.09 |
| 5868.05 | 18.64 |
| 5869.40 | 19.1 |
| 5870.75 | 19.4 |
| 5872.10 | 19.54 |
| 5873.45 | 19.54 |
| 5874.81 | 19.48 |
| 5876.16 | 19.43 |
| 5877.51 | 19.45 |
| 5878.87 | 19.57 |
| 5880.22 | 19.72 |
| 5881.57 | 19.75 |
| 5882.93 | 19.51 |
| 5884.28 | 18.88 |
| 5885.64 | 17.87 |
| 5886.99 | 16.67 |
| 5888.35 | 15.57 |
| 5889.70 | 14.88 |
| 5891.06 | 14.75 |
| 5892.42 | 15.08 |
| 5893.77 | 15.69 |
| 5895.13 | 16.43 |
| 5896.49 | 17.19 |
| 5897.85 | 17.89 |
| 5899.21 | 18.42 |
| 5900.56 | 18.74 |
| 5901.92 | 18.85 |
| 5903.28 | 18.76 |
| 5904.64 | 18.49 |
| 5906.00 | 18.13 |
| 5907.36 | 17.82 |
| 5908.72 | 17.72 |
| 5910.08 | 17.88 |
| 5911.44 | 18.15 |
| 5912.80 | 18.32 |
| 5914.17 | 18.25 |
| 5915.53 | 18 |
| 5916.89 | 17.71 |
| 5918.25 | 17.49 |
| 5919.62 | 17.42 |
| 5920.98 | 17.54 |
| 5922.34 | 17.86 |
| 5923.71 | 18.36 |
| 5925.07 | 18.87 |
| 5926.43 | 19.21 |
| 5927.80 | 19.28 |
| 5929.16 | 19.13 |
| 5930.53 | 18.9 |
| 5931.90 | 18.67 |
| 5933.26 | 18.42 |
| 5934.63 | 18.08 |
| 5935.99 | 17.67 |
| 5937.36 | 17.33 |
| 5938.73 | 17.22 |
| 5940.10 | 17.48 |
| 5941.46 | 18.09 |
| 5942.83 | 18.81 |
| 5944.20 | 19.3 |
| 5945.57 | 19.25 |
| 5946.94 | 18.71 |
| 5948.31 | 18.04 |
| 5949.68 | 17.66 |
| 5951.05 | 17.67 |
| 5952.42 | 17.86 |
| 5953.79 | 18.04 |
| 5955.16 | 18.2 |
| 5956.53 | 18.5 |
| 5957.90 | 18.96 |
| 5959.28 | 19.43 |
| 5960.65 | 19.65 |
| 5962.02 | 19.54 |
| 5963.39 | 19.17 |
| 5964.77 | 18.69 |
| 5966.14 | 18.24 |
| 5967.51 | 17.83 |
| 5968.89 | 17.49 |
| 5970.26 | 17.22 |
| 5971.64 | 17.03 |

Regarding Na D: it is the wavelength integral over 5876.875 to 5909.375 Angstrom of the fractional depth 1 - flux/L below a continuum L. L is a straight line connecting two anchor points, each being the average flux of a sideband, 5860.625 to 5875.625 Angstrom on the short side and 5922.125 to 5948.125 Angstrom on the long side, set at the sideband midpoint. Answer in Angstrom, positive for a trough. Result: 1.1 Angstrom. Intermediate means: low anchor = 18.3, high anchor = 18.5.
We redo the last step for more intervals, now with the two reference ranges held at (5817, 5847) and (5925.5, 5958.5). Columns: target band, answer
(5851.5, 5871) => 2.0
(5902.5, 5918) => 0.5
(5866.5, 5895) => 1.4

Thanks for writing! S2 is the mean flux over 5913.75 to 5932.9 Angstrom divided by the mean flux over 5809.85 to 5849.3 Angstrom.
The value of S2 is 0.95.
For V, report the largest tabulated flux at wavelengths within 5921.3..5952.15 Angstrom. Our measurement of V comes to 19.3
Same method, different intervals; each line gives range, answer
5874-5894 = 19.75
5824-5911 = 20.68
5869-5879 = 19.57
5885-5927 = 19.21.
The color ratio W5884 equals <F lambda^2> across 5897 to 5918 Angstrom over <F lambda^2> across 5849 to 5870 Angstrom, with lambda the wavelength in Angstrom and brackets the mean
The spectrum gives 1.1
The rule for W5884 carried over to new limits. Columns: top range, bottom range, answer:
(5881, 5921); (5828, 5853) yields 0.93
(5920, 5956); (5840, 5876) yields 1.03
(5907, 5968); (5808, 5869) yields 1.02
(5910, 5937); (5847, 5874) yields 1.06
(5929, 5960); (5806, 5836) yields 1.02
